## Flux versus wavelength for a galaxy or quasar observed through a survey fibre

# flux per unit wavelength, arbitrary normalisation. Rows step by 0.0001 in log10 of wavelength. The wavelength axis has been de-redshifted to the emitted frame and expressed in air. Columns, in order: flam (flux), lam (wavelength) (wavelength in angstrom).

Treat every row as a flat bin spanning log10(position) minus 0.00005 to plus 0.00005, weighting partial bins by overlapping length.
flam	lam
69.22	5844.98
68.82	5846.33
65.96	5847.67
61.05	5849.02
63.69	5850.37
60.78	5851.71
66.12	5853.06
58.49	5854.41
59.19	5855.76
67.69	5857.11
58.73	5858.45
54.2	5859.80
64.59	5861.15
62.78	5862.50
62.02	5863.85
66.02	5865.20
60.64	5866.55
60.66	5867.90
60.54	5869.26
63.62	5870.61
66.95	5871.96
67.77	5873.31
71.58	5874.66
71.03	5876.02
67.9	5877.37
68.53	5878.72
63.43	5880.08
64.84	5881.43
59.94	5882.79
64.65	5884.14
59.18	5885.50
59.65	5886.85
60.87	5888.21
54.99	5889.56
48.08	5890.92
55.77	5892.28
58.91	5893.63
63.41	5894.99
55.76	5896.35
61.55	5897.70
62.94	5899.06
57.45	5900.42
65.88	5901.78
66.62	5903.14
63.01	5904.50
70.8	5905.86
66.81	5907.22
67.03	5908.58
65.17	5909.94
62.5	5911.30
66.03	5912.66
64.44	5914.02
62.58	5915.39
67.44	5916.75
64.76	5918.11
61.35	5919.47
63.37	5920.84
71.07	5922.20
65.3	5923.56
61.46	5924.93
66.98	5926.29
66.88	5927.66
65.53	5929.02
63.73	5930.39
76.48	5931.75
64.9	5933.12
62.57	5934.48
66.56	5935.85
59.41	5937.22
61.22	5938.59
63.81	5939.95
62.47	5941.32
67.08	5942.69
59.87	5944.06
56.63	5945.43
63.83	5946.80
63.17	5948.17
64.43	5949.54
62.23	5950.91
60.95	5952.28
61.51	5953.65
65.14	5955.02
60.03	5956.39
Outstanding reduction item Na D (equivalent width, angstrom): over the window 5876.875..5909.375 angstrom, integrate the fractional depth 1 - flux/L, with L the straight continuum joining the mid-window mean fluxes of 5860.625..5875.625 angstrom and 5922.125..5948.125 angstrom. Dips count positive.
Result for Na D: 1.2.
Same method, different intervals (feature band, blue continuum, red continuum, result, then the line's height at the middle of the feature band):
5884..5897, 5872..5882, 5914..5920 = 1.71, 66.6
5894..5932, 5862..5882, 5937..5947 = -0.90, 63.2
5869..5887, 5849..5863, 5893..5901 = -1.32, 60.8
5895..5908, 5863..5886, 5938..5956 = 0.08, 63.9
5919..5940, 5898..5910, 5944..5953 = -0.68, 63.1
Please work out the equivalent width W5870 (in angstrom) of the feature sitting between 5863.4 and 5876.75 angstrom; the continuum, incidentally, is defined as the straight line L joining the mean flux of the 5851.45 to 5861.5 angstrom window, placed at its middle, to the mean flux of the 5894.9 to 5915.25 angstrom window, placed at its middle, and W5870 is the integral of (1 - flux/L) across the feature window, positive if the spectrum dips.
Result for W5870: -0.7 angstrom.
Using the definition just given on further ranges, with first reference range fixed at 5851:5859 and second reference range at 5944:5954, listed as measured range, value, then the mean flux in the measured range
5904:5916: -0.7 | 65.4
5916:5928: -0.7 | 65.3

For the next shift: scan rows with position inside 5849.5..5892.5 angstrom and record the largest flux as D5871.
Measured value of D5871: 71.58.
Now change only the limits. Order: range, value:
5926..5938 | 76.48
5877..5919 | 70.8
